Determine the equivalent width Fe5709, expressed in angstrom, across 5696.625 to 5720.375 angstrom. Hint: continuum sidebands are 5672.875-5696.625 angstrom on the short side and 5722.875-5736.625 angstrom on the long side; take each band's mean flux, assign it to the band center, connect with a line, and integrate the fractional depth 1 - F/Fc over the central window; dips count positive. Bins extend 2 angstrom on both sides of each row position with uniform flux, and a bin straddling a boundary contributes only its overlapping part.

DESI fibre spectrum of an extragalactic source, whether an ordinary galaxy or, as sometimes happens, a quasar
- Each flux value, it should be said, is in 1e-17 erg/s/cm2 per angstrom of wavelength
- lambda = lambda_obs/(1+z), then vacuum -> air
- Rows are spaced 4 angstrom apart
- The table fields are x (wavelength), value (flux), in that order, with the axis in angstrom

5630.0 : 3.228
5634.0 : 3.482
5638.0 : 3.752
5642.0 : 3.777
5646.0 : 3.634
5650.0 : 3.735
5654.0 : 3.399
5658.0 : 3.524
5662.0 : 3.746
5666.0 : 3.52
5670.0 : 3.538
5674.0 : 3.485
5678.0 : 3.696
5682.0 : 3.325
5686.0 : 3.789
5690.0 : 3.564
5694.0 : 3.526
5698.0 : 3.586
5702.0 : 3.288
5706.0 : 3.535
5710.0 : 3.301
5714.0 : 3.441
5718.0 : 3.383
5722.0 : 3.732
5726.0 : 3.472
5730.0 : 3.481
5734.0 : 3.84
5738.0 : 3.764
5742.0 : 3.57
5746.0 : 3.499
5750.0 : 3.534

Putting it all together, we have 1.1 angstrom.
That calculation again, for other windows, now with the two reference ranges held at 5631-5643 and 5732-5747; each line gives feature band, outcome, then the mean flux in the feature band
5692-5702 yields 0.4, 3.5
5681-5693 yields 0.2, 3.58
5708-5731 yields 1.3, 3.47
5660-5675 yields 0.3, 3.58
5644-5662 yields 0.2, 3.59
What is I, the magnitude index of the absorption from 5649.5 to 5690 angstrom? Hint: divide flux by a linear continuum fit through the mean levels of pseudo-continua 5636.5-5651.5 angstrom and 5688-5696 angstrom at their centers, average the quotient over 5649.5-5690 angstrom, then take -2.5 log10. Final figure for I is 0.017 mag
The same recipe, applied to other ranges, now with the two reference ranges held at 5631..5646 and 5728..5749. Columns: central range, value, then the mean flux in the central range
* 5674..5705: 0.029 mag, 3.54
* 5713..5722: 0.045 mag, 3.48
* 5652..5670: 0.026 mag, 3.55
